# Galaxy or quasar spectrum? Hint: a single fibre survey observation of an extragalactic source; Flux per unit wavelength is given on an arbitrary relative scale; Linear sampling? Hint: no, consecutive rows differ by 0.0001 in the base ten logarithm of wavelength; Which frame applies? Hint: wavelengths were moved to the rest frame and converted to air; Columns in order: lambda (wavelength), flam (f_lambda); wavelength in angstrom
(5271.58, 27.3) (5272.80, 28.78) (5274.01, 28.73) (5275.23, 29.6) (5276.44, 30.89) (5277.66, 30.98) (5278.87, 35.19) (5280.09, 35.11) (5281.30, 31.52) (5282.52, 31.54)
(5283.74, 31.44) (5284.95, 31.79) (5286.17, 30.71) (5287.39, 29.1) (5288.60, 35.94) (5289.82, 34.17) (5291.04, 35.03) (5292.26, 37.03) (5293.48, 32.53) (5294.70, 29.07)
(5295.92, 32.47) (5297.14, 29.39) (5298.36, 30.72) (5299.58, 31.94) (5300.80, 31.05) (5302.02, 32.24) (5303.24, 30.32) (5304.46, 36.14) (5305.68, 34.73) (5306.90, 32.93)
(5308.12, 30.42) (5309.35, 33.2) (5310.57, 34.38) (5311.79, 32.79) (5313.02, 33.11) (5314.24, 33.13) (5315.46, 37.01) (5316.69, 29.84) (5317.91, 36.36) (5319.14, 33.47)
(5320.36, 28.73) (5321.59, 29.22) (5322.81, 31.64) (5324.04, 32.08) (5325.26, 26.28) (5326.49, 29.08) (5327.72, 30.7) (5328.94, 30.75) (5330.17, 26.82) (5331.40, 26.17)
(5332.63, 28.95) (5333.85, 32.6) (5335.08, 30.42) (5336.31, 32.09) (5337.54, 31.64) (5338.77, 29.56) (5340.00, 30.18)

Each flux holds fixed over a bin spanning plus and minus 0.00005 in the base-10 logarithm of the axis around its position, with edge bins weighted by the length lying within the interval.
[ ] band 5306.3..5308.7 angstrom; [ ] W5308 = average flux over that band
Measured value 31.7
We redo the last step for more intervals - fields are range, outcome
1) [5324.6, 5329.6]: 29.2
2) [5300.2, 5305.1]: 32.5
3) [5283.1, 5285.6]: 31.6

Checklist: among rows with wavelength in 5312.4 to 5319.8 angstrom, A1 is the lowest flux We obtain 29.84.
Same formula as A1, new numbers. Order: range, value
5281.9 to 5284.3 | 31.44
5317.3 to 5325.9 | 26.28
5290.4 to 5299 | 29.07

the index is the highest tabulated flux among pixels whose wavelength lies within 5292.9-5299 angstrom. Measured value 32.53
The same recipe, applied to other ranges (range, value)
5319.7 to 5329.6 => 32.08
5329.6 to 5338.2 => 32.6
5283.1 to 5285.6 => 31.79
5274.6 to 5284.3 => 35.19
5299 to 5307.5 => 36.14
